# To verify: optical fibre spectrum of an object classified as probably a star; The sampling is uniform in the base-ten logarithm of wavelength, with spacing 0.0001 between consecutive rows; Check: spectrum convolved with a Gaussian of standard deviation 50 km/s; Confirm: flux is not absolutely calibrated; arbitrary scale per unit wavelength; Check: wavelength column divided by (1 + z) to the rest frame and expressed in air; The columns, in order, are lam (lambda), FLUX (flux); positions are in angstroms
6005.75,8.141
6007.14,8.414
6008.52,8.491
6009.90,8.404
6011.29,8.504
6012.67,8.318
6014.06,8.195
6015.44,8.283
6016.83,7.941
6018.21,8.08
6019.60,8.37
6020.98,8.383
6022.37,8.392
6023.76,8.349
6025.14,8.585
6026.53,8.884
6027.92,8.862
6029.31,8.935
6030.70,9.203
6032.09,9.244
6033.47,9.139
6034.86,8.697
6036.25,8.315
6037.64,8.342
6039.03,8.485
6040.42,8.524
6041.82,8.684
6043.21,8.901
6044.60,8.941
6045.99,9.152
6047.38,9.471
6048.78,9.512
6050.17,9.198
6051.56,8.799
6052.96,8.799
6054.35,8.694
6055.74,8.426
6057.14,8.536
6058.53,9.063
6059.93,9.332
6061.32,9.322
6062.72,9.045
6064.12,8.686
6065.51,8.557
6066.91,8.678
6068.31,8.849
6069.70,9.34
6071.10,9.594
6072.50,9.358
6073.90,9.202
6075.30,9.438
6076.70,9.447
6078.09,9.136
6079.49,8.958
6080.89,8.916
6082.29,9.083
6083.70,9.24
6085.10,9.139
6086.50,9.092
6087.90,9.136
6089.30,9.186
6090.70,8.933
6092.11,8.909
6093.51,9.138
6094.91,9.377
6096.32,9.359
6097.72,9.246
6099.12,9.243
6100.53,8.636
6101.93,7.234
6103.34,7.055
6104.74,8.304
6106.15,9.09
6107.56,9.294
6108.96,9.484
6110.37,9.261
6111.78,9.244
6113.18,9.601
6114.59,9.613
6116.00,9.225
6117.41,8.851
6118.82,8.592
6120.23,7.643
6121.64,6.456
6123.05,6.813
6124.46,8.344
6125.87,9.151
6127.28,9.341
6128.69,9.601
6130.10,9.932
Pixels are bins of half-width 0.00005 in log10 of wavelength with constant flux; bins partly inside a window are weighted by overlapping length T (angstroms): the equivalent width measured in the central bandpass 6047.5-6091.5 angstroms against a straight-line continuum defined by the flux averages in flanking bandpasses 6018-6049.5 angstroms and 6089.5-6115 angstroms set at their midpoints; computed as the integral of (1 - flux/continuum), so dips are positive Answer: -0.99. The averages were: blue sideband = 8.77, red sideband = 8.94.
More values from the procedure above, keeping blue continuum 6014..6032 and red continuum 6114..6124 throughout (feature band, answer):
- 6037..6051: -0.8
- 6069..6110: -3.7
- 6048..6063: -1.0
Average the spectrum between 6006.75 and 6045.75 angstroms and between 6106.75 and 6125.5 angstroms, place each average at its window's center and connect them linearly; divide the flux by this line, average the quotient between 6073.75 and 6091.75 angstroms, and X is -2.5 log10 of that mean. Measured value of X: -0.06 mag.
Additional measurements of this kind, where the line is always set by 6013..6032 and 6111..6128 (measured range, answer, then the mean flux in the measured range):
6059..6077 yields -0.072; 9.13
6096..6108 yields 0.000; 8.57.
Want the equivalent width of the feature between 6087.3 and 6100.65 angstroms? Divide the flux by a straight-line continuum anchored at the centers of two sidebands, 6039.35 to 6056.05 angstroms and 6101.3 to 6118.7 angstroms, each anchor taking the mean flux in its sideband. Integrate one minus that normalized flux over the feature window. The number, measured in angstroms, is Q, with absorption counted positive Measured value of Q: -0.4 angstroms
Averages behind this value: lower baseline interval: 8.93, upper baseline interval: 8.85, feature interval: 9.14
